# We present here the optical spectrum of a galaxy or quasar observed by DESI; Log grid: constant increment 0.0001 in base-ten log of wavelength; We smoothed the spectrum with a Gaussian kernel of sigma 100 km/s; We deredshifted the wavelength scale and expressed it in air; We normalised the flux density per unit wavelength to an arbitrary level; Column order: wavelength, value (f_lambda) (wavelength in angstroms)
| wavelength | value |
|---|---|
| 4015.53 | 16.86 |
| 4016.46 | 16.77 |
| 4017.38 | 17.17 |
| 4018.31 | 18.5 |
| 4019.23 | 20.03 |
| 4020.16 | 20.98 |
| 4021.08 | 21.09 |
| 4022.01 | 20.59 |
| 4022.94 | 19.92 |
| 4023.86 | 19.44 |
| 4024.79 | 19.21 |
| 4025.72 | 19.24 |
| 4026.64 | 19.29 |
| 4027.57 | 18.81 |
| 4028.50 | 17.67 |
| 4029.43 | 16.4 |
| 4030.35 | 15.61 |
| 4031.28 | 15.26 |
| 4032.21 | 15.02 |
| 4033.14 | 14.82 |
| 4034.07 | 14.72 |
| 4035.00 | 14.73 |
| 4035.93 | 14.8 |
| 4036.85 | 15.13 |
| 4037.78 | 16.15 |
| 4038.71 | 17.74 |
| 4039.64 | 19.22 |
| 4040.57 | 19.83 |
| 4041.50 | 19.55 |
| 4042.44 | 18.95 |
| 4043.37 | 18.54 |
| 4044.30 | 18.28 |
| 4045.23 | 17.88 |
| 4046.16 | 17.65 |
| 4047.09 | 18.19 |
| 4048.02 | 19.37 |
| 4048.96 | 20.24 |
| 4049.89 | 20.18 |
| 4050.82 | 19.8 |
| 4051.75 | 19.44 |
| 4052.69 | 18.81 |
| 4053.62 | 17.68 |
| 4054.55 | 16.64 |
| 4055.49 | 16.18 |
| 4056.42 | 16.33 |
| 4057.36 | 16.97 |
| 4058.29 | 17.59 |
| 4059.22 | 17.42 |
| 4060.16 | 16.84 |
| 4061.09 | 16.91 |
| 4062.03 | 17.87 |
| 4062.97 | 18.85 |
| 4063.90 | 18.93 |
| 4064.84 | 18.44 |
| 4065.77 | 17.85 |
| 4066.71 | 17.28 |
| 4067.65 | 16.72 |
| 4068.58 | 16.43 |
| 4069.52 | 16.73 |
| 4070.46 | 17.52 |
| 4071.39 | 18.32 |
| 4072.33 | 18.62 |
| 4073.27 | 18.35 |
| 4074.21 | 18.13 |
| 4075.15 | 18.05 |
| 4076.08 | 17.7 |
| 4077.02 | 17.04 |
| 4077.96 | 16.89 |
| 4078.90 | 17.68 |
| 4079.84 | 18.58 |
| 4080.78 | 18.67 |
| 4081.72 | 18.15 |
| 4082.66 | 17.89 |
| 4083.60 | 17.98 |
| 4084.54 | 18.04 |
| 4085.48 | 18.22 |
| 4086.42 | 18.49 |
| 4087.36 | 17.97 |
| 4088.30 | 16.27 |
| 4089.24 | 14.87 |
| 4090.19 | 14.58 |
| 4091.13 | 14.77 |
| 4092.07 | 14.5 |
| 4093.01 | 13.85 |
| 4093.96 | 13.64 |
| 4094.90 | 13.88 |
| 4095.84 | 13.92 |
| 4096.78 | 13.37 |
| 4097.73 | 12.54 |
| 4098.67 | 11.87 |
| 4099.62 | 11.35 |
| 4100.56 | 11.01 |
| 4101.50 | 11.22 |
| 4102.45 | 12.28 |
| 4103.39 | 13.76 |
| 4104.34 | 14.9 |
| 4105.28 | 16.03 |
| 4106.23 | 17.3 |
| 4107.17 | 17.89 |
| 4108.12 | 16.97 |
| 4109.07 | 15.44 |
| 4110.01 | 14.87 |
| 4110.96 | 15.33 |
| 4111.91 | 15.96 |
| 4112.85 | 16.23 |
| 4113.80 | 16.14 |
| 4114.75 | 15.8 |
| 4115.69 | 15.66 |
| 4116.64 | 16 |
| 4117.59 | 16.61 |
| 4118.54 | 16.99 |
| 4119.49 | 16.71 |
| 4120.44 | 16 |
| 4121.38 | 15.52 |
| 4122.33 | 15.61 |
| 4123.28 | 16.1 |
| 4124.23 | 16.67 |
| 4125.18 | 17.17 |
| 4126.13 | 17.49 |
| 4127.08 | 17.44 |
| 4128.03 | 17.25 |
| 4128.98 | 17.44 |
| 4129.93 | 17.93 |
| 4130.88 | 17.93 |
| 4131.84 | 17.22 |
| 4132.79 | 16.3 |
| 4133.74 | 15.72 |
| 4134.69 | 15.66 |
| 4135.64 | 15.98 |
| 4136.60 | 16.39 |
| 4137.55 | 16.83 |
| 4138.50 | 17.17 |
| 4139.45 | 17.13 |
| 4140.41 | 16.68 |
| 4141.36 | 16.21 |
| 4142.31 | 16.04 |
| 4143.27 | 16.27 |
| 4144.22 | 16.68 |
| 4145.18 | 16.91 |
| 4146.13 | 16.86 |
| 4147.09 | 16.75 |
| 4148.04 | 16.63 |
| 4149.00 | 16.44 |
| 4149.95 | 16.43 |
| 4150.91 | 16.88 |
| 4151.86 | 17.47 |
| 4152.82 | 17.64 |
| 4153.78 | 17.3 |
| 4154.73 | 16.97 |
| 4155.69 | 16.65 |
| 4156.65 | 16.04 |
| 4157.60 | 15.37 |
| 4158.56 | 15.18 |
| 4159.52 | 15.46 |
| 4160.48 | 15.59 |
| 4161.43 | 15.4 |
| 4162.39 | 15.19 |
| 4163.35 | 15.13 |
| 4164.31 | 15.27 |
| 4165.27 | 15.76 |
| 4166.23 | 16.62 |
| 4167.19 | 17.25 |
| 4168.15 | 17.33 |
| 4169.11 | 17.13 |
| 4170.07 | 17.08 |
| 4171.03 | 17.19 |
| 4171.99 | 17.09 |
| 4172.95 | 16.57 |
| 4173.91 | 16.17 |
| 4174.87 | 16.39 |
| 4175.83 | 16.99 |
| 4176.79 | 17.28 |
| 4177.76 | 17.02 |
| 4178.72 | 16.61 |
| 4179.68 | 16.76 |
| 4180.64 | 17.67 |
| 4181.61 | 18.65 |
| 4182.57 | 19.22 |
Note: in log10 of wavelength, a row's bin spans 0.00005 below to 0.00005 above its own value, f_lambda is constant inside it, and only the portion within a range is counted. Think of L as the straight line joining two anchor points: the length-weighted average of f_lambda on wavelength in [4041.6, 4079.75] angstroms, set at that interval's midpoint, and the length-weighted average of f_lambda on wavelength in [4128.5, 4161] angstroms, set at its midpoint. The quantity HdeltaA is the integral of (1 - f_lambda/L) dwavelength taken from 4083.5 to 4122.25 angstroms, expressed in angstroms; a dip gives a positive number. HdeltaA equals 4.60 angstroms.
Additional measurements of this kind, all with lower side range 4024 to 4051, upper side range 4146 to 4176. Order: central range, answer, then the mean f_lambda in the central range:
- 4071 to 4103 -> 2.5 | 15.8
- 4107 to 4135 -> 0.6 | 16.5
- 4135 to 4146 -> 0.0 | 16.6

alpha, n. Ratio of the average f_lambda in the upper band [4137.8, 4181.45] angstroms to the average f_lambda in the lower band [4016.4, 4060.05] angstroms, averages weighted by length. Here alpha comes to 0.92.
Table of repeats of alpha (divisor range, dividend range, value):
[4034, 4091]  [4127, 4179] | 0.94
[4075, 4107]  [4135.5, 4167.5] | 1.06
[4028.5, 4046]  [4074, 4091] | 1.04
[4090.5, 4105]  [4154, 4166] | 1.19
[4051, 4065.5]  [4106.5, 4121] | 0.91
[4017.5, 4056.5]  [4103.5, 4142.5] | 0.91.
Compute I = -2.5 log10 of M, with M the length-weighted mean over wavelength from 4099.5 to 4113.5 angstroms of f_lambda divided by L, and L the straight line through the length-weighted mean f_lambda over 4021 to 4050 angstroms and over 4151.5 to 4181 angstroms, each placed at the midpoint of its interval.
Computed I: 0.16 mag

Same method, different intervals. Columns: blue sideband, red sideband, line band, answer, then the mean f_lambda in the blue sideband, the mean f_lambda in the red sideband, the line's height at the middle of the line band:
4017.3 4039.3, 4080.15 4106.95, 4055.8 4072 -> -0.08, 17.6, 15.1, 16.2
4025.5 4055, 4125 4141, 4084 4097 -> 0.12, 17.7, 16.9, 17.3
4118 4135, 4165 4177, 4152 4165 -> 0.06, 16.7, 16.9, 16.8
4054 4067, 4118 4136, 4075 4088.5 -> -0.04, 17.4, 16.7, 17.2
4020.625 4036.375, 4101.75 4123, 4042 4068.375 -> -0.07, 17.4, 15.8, 16.9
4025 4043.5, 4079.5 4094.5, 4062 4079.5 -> -0.06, 17.1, 16.6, 16.8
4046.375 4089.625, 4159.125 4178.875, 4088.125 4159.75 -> 0.08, 17.9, 16.4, 17.1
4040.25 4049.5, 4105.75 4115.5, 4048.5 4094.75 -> 0.02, 18.8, 16.2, 17.8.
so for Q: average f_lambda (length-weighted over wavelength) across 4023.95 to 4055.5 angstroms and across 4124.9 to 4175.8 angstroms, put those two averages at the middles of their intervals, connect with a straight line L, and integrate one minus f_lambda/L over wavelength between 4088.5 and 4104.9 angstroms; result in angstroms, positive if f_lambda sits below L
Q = 3.6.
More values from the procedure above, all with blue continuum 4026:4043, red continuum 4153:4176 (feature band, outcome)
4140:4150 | -0.09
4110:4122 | 0.37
